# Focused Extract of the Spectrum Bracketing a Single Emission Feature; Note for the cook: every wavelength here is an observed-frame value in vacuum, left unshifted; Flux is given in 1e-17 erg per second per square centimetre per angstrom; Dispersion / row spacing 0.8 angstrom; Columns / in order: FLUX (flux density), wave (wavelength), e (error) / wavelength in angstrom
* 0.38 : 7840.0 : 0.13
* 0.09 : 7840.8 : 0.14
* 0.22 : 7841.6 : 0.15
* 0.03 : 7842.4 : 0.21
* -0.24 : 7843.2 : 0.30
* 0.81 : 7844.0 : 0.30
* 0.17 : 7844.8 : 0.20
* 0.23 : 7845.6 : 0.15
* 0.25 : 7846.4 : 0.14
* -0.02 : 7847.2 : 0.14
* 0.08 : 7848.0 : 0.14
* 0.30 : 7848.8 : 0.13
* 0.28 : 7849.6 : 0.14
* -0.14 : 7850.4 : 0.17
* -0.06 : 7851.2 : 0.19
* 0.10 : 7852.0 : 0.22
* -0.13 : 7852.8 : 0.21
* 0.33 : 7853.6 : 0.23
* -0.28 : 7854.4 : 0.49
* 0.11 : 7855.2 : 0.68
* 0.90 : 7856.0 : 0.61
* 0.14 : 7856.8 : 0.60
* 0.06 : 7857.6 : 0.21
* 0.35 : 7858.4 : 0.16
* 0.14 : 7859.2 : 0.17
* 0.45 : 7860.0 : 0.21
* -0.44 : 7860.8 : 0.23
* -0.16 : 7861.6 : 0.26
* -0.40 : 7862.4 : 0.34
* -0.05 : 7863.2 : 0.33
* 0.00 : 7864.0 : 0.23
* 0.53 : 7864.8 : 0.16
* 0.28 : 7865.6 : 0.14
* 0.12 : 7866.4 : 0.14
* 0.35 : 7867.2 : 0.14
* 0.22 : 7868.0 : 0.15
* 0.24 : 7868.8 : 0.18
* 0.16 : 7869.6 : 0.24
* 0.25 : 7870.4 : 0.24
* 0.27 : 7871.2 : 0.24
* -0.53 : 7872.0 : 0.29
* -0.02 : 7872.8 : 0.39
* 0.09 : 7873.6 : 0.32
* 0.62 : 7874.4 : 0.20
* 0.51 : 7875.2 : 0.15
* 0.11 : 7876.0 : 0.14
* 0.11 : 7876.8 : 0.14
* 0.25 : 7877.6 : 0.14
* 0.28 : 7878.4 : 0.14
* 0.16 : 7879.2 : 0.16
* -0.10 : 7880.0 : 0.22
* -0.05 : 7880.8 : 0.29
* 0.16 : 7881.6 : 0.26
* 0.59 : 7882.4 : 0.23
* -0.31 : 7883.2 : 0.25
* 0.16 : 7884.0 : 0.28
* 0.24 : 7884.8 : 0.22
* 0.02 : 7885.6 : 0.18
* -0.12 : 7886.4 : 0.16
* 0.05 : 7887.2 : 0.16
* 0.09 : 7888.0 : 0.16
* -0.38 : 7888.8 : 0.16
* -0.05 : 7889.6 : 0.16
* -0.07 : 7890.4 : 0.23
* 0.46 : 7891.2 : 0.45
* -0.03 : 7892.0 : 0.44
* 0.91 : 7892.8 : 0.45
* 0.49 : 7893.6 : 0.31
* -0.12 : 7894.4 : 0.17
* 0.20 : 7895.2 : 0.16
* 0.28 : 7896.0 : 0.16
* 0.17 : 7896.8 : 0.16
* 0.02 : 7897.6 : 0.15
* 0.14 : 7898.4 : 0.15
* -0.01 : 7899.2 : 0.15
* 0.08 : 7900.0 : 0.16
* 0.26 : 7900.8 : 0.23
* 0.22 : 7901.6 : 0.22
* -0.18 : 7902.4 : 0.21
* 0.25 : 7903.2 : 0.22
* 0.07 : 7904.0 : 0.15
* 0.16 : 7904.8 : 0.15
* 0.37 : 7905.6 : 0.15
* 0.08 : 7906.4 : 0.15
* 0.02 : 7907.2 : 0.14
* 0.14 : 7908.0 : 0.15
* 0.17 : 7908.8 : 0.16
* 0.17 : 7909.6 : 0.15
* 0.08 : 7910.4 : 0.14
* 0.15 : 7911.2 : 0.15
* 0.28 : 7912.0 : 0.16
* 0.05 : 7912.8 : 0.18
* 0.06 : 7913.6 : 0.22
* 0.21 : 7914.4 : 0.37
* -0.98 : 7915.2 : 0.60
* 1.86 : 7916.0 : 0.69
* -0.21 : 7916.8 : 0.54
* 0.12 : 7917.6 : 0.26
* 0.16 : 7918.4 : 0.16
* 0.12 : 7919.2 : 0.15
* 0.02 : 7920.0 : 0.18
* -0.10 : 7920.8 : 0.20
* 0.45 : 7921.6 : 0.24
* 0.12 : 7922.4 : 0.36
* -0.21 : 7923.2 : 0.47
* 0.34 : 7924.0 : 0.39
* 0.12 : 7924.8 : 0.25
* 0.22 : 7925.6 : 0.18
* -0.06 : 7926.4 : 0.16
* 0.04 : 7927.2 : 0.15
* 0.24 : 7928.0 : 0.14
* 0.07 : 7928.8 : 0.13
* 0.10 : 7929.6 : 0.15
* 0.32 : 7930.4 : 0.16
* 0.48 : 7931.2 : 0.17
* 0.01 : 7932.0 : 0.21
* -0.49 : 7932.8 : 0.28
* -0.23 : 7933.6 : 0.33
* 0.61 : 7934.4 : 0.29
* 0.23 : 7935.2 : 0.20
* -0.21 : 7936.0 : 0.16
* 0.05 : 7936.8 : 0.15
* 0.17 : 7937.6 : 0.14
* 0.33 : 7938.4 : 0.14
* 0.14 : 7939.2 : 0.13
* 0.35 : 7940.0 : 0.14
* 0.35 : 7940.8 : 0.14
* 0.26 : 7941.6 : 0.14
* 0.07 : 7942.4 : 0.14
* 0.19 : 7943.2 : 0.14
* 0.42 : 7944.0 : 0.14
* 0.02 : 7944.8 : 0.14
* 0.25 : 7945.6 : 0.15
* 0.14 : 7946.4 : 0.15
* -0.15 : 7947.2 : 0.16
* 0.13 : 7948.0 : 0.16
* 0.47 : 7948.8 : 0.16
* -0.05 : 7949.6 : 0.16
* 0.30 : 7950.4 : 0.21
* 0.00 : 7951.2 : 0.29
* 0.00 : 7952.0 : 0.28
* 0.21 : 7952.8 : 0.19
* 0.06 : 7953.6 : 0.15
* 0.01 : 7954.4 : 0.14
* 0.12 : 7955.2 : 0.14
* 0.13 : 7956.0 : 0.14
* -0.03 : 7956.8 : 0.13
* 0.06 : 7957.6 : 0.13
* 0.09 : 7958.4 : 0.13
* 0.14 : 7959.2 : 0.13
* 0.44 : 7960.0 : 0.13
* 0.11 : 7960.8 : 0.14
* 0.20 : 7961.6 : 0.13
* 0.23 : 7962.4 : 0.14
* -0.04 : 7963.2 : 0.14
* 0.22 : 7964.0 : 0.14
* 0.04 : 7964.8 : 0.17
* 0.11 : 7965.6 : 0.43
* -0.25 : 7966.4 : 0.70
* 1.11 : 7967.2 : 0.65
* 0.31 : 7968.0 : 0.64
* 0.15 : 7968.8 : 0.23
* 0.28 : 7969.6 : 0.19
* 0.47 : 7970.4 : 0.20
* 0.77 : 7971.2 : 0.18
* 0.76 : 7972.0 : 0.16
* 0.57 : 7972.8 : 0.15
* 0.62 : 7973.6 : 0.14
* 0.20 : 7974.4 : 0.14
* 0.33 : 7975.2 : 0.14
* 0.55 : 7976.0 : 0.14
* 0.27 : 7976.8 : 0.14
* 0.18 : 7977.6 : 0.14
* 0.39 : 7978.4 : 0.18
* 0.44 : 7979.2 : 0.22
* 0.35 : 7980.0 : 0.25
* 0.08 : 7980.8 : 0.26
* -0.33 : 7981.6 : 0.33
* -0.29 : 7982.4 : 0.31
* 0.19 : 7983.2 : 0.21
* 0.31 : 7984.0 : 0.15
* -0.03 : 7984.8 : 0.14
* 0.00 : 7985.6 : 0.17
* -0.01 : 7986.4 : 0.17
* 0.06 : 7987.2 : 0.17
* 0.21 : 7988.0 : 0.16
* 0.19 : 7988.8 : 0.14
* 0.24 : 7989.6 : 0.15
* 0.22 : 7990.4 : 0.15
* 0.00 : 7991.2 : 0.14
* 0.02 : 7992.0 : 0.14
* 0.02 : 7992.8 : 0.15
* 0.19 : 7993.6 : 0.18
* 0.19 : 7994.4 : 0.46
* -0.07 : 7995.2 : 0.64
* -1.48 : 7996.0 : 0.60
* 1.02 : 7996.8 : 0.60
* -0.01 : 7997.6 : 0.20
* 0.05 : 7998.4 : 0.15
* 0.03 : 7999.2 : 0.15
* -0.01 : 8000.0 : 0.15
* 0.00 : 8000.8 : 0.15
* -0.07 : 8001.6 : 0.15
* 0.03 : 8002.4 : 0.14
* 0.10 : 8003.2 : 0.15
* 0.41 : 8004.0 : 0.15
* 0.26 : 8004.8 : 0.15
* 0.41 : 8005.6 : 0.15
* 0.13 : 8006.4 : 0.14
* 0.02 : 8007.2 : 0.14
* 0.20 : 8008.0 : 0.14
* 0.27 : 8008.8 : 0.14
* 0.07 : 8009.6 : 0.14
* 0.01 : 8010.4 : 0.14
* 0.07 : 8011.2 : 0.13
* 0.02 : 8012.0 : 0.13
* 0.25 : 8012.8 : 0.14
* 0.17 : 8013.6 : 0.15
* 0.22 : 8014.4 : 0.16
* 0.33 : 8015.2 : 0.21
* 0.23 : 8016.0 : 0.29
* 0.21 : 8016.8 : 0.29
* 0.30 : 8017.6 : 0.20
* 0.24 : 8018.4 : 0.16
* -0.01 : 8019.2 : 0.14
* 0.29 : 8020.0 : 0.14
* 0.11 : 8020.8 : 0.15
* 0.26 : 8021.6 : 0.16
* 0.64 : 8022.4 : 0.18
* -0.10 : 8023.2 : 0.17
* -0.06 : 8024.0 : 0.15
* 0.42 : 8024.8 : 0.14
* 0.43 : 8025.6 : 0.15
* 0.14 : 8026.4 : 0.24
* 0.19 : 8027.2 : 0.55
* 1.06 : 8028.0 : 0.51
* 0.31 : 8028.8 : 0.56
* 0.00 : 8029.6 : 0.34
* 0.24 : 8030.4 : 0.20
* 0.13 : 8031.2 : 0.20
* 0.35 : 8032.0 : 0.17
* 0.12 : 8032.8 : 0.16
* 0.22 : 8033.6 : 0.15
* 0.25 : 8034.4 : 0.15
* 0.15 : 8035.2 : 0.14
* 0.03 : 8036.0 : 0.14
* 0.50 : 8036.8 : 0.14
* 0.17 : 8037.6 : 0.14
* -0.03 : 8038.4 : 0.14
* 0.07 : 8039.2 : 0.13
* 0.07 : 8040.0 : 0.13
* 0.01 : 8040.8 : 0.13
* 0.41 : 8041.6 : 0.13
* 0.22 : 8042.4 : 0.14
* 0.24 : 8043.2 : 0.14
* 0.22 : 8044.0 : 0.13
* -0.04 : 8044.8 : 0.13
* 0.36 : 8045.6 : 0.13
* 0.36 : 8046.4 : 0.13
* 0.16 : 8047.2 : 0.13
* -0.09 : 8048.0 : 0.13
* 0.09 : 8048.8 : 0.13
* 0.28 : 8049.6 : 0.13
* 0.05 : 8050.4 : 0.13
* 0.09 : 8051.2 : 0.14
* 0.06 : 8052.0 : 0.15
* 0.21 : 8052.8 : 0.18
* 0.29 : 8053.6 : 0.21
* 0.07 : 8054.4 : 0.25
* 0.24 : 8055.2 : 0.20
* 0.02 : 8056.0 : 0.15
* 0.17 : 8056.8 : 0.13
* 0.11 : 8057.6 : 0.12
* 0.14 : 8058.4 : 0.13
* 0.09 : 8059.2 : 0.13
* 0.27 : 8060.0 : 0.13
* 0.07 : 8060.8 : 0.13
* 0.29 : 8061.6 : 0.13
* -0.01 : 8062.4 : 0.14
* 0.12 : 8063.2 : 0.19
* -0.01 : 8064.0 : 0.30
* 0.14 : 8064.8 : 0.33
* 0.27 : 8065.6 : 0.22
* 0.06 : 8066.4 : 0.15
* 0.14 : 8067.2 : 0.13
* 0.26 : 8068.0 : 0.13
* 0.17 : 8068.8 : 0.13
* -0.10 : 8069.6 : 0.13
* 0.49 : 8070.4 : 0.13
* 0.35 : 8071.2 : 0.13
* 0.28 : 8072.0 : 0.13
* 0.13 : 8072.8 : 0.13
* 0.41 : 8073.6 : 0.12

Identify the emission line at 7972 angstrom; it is Hgamma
